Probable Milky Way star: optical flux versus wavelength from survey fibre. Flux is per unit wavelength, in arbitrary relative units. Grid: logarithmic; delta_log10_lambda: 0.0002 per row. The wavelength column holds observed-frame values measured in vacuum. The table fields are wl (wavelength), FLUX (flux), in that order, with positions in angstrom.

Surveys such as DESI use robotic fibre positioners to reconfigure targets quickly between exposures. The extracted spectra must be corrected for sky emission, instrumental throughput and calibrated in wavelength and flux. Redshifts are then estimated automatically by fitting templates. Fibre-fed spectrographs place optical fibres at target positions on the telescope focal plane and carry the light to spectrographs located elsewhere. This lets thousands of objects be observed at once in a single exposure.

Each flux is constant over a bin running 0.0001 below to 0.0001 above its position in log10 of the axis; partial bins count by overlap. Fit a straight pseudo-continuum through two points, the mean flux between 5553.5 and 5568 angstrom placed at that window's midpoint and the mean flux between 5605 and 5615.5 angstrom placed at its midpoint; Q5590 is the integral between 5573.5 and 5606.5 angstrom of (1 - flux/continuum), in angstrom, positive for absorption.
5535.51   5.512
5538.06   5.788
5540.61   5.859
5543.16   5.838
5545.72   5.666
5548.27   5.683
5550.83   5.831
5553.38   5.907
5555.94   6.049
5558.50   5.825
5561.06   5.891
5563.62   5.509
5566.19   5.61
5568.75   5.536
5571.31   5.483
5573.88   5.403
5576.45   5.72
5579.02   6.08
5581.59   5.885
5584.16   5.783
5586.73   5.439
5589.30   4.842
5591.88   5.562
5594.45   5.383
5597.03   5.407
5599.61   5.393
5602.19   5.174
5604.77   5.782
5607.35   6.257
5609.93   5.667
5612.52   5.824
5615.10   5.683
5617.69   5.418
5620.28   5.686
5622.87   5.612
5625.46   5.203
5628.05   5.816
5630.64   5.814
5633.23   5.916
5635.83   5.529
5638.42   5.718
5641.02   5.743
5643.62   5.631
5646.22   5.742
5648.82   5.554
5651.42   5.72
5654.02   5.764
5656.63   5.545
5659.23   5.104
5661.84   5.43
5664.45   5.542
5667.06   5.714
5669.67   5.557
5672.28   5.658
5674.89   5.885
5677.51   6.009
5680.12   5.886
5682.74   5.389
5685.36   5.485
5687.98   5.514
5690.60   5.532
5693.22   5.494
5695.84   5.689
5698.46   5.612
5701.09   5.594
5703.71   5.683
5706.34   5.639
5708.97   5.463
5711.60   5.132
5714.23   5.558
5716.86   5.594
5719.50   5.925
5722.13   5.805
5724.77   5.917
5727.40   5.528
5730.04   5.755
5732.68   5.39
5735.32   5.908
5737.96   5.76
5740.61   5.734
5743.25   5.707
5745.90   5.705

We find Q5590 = 1.64 angstrom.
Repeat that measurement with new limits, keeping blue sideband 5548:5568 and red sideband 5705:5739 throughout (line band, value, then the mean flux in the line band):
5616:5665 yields 0.9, 5.61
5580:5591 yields 0.5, 5.51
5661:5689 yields 0.2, 5.65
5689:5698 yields 0.1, 5.58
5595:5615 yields 0.4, 5.64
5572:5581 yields 0.1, 5.72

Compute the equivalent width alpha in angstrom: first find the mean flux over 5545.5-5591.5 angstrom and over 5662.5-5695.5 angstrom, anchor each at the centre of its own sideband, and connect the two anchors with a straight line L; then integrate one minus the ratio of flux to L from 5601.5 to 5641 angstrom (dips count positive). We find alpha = -0.2 angstrom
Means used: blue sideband 5.67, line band 5.68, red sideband 5.64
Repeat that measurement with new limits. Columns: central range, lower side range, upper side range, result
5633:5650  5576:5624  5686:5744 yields -0.2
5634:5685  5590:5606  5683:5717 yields -1.4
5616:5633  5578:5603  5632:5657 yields 0.0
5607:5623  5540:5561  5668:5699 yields 0.1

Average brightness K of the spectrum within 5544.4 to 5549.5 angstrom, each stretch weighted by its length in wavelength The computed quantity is 5.67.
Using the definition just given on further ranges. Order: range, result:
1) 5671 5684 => 5.77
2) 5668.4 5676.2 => 5.7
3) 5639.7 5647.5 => 5.7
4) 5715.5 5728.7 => 5.75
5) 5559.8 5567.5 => 5.67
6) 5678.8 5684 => 5.64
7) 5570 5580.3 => 5.67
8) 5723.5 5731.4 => 5.73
